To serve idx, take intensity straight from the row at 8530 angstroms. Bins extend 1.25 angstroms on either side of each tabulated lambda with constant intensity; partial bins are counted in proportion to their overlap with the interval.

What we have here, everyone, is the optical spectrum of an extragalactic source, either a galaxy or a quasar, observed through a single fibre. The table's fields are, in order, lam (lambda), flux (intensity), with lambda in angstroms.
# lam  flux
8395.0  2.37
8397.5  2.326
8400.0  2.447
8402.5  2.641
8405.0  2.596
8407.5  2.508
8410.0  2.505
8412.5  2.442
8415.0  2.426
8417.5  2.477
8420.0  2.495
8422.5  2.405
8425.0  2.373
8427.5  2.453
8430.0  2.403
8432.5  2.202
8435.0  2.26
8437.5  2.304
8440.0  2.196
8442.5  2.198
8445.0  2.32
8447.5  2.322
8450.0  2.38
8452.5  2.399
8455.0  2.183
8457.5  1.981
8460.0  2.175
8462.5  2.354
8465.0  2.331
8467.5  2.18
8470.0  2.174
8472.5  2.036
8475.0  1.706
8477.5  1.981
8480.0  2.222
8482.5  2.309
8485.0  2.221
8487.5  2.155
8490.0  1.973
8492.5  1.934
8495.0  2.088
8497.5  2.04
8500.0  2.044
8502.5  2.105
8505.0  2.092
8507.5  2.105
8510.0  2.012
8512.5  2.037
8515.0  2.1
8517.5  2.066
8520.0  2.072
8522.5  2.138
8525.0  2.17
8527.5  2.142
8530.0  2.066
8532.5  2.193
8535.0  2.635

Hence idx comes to 2.066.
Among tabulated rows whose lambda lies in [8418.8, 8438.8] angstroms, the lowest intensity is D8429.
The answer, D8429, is 2.202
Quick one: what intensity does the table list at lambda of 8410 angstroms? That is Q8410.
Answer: 2.505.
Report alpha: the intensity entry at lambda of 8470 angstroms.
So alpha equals 2.174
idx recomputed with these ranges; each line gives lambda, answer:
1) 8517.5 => 2.066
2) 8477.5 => 1.981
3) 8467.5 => 2.18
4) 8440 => 2.196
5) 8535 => 2.635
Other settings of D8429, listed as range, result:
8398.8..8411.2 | 2.447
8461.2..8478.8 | 1.706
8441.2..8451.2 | 2.198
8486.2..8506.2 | 1.934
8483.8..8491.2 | 1.973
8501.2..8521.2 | 2.012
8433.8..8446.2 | 2.196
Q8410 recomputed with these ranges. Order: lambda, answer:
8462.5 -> 2.354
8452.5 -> 2.399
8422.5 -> 2.405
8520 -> 2.072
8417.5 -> 2.477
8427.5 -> 2.453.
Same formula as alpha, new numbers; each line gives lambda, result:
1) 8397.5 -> 2.326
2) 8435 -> 2.26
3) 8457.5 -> 1.981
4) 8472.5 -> 2.036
